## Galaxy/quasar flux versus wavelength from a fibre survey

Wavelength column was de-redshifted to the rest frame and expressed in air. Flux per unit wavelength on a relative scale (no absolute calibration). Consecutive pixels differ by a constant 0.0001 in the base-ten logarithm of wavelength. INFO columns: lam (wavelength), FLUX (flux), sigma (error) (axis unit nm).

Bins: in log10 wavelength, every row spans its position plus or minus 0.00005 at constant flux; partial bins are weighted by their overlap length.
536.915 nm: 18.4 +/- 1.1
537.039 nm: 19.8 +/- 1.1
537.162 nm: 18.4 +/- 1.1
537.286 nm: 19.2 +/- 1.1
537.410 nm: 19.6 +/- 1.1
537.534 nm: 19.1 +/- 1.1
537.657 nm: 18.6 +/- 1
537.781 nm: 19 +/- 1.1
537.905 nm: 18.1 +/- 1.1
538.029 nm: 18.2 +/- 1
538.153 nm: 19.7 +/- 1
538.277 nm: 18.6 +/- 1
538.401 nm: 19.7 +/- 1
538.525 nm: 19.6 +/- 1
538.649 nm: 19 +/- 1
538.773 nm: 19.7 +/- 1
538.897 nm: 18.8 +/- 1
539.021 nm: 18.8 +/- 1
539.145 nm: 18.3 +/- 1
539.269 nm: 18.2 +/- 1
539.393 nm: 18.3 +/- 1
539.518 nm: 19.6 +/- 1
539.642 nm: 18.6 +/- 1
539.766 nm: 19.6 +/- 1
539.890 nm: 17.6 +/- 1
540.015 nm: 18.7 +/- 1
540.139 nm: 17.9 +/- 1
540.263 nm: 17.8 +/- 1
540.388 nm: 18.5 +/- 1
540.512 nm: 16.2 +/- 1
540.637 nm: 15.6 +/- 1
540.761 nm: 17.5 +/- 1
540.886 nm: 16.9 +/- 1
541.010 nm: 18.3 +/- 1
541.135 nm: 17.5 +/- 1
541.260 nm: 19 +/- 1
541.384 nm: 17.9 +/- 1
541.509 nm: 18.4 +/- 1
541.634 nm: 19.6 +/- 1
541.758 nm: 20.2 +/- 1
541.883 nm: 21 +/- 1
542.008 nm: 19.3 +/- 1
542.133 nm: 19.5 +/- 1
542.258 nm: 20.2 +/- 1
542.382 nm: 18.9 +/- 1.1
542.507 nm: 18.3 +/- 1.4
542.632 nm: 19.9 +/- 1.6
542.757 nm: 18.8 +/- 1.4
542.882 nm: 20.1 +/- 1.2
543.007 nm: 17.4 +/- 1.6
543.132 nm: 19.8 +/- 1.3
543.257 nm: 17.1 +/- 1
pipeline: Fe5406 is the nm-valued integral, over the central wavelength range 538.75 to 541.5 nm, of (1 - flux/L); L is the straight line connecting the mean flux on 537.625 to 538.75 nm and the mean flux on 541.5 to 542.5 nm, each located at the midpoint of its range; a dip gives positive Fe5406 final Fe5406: 0.167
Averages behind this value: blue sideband 19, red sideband 19.6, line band 18.1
